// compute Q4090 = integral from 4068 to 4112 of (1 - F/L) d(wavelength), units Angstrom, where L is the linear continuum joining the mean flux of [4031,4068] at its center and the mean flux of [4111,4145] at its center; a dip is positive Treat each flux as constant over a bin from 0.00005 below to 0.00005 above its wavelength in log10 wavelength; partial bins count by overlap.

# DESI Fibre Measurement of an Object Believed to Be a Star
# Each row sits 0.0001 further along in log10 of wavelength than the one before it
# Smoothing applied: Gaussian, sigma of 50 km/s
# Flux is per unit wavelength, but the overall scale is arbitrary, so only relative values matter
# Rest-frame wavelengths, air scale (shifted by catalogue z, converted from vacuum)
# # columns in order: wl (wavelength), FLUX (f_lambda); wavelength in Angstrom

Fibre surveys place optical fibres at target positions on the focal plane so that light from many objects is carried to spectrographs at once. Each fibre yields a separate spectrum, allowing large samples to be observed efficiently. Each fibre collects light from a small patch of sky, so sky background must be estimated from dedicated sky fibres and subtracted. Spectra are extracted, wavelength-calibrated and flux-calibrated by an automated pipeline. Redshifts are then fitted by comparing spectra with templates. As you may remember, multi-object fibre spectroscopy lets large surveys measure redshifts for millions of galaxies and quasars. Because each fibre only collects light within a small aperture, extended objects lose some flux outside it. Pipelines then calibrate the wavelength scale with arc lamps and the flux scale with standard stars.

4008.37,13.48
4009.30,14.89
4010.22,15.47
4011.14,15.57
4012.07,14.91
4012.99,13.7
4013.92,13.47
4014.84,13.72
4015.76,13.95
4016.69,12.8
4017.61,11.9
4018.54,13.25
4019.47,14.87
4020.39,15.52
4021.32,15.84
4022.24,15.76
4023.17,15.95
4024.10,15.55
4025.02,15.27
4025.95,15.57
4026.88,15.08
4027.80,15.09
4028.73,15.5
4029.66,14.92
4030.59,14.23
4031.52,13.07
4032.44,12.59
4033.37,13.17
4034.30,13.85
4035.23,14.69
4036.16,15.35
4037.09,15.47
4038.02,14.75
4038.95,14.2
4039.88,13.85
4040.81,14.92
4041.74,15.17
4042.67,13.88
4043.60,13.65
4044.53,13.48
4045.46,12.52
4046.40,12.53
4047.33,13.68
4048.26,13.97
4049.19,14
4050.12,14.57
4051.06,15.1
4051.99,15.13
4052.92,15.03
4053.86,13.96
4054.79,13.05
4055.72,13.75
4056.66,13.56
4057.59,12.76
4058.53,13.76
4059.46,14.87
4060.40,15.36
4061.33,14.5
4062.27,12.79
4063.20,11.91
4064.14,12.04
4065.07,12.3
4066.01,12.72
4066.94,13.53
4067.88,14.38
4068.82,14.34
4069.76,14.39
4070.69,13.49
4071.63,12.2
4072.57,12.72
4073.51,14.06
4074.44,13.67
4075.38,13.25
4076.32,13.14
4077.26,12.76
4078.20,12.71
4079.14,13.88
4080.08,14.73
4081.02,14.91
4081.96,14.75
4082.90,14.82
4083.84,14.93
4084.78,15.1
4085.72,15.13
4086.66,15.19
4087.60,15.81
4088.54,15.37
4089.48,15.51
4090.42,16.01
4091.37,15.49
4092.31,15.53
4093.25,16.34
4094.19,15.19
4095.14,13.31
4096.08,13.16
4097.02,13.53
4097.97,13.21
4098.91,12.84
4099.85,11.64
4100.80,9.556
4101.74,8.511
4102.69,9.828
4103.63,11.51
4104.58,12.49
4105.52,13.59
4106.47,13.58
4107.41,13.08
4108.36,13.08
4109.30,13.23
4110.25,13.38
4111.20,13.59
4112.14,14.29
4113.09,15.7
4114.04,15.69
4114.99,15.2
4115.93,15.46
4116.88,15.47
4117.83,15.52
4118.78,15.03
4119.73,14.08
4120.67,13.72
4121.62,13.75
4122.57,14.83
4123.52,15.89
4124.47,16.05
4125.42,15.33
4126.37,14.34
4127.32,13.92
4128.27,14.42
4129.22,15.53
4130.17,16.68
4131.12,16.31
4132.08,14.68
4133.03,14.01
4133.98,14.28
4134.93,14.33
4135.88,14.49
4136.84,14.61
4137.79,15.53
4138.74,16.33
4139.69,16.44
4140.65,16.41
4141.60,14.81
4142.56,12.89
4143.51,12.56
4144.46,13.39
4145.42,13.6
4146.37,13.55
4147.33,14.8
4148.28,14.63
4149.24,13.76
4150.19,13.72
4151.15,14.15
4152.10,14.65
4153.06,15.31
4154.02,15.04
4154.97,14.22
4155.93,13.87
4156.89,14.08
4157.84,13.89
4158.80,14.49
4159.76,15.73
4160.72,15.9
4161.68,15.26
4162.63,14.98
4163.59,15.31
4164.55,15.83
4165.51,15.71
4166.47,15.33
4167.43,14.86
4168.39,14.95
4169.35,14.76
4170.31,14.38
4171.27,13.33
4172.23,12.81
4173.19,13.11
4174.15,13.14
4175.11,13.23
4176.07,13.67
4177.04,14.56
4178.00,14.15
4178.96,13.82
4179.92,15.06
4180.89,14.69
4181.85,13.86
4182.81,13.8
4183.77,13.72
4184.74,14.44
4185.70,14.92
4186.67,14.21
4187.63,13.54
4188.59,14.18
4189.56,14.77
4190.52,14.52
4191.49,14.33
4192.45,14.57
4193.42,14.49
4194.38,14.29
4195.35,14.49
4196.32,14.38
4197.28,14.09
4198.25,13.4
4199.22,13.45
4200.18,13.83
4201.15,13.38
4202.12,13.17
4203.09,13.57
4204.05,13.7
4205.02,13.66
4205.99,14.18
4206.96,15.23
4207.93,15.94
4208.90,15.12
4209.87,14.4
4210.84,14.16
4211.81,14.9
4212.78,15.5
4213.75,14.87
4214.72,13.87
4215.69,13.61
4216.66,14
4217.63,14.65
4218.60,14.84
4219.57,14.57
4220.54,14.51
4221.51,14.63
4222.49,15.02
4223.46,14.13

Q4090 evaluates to 2.1 Angstrom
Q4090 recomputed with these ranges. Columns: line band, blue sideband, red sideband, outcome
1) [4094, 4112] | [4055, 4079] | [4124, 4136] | 2.2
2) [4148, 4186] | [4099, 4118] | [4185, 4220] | -1.5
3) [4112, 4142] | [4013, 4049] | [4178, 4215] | -1.7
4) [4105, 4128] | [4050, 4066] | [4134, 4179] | -0.5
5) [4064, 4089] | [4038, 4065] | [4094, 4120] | -0.6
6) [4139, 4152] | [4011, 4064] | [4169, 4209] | -0.1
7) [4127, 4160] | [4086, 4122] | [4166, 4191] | -1.3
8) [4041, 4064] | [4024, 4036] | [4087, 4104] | 0.5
